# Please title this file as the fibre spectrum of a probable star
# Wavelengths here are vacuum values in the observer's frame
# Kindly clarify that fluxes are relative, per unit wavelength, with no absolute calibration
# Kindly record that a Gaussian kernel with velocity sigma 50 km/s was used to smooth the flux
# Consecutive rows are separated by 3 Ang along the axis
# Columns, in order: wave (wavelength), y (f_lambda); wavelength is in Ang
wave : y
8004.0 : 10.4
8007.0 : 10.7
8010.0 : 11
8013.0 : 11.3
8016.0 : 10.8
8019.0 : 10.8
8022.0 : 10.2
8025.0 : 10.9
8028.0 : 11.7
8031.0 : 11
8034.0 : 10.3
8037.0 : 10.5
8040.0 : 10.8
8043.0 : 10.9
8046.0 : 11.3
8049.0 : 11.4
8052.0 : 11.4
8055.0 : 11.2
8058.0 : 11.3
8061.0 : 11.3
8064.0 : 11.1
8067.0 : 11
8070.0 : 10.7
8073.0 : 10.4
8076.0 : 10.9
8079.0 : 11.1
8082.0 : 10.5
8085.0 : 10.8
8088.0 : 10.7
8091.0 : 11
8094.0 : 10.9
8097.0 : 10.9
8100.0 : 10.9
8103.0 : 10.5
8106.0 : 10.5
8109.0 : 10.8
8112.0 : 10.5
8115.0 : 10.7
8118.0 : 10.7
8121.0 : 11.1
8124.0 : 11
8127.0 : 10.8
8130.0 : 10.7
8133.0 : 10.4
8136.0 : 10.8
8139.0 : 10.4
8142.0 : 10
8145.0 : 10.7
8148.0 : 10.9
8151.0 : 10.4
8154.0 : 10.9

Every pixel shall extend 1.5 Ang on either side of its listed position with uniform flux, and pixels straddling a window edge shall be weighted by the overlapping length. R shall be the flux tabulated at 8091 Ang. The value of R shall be 11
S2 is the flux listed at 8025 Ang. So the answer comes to 10.9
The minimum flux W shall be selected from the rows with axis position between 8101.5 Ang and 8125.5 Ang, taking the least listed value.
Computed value 10.5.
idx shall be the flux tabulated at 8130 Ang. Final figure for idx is 10.7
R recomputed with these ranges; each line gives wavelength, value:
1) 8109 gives 10.8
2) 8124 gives 11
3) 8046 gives 11.3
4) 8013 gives 11.3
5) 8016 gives 10.8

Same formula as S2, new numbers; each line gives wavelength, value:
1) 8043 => 10.9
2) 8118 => 10.7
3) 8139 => 10.4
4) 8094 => 10.9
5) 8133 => 10.4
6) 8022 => 10.2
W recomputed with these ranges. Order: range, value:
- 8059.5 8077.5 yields 10.4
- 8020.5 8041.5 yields 10.2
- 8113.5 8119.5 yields 10.7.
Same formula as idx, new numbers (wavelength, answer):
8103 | 10.5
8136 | 10.8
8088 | 10.7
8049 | 11.4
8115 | 10.7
